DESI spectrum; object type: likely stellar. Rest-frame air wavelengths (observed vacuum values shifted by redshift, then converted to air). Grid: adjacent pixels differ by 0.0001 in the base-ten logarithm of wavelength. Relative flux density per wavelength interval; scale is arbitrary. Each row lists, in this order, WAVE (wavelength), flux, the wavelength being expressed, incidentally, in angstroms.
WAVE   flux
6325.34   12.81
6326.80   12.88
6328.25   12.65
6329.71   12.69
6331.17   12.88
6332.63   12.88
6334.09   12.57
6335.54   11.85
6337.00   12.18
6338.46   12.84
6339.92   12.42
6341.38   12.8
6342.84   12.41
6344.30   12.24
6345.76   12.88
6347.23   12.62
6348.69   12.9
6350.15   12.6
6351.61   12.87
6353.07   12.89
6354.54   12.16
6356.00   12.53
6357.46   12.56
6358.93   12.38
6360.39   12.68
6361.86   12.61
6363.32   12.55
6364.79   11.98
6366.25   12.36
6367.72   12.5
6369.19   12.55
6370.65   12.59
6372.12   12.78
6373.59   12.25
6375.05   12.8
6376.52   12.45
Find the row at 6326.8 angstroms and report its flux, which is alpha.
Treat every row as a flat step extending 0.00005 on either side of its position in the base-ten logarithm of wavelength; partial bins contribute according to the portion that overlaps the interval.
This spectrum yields 12.88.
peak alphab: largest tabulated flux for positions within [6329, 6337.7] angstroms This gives 12.88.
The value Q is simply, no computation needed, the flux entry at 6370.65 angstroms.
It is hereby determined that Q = 12.59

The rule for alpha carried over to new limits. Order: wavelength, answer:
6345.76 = 12.88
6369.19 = 12.55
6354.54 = 12.16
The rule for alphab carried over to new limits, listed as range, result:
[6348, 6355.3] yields 12.9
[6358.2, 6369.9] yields 12.68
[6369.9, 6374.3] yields 12.78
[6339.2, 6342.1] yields 12.8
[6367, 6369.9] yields 12.55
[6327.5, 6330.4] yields 12.69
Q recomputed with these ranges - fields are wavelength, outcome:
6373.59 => 12.25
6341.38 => 12.8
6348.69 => 12.9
